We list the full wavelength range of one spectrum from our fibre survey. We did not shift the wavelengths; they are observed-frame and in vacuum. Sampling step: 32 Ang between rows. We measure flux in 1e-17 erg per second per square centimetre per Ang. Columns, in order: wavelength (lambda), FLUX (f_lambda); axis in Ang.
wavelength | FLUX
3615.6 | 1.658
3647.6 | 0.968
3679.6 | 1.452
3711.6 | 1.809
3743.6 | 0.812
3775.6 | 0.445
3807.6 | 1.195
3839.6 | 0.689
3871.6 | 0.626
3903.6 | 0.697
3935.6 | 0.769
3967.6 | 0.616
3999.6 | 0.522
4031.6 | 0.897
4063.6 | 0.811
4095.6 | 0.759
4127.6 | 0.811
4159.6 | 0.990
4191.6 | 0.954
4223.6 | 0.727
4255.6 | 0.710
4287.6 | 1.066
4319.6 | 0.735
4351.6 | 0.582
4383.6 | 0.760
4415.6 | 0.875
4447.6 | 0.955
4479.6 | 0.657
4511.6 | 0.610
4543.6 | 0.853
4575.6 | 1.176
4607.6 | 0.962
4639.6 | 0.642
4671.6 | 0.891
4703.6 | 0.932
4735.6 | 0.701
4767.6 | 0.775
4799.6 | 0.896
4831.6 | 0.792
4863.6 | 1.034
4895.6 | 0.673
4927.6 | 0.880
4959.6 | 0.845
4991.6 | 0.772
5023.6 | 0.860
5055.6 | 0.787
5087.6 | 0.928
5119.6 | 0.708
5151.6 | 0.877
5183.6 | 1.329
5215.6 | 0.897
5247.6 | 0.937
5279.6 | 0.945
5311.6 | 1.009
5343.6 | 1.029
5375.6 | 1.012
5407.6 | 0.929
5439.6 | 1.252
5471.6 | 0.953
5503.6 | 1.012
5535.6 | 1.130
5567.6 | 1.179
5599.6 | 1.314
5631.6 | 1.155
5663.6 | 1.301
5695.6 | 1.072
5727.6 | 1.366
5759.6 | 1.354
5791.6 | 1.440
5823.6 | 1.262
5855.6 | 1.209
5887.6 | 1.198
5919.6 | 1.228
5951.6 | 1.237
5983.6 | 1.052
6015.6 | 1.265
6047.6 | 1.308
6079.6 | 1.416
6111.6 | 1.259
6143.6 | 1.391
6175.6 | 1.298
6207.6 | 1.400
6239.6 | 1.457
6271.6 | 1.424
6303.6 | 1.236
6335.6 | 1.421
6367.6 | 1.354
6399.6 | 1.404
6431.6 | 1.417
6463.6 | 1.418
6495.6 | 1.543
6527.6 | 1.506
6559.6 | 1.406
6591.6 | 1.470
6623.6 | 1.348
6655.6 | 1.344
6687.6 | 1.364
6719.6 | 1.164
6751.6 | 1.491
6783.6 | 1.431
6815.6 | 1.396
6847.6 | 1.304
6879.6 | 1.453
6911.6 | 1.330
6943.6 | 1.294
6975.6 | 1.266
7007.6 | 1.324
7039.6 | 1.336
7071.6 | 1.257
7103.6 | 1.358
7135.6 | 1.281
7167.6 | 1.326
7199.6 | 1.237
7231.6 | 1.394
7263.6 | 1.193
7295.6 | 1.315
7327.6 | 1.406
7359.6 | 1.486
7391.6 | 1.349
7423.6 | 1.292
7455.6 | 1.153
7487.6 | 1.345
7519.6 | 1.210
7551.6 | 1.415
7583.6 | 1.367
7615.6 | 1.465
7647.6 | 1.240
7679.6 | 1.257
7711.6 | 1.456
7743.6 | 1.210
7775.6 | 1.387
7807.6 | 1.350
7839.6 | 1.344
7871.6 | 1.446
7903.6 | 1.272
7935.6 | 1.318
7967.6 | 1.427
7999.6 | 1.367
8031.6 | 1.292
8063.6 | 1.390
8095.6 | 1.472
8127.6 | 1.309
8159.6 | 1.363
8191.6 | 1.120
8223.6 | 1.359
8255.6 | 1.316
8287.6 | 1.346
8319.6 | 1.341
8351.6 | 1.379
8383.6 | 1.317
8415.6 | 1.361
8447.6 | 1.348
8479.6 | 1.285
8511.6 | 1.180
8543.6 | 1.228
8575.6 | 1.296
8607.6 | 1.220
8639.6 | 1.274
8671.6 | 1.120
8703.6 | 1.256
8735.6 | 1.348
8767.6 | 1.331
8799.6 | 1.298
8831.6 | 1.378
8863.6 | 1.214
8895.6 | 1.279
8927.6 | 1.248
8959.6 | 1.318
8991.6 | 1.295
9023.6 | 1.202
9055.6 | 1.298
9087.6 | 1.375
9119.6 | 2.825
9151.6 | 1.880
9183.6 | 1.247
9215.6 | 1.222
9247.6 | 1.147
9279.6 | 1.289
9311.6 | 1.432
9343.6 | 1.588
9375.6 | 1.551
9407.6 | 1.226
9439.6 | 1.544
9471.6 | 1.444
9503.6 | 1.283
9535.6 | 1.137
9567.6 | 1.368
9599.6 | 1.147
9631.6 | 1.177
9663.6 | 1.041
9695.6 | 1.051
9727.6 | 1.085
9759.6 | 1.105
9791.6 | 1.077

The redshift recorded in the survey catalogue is 0.388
